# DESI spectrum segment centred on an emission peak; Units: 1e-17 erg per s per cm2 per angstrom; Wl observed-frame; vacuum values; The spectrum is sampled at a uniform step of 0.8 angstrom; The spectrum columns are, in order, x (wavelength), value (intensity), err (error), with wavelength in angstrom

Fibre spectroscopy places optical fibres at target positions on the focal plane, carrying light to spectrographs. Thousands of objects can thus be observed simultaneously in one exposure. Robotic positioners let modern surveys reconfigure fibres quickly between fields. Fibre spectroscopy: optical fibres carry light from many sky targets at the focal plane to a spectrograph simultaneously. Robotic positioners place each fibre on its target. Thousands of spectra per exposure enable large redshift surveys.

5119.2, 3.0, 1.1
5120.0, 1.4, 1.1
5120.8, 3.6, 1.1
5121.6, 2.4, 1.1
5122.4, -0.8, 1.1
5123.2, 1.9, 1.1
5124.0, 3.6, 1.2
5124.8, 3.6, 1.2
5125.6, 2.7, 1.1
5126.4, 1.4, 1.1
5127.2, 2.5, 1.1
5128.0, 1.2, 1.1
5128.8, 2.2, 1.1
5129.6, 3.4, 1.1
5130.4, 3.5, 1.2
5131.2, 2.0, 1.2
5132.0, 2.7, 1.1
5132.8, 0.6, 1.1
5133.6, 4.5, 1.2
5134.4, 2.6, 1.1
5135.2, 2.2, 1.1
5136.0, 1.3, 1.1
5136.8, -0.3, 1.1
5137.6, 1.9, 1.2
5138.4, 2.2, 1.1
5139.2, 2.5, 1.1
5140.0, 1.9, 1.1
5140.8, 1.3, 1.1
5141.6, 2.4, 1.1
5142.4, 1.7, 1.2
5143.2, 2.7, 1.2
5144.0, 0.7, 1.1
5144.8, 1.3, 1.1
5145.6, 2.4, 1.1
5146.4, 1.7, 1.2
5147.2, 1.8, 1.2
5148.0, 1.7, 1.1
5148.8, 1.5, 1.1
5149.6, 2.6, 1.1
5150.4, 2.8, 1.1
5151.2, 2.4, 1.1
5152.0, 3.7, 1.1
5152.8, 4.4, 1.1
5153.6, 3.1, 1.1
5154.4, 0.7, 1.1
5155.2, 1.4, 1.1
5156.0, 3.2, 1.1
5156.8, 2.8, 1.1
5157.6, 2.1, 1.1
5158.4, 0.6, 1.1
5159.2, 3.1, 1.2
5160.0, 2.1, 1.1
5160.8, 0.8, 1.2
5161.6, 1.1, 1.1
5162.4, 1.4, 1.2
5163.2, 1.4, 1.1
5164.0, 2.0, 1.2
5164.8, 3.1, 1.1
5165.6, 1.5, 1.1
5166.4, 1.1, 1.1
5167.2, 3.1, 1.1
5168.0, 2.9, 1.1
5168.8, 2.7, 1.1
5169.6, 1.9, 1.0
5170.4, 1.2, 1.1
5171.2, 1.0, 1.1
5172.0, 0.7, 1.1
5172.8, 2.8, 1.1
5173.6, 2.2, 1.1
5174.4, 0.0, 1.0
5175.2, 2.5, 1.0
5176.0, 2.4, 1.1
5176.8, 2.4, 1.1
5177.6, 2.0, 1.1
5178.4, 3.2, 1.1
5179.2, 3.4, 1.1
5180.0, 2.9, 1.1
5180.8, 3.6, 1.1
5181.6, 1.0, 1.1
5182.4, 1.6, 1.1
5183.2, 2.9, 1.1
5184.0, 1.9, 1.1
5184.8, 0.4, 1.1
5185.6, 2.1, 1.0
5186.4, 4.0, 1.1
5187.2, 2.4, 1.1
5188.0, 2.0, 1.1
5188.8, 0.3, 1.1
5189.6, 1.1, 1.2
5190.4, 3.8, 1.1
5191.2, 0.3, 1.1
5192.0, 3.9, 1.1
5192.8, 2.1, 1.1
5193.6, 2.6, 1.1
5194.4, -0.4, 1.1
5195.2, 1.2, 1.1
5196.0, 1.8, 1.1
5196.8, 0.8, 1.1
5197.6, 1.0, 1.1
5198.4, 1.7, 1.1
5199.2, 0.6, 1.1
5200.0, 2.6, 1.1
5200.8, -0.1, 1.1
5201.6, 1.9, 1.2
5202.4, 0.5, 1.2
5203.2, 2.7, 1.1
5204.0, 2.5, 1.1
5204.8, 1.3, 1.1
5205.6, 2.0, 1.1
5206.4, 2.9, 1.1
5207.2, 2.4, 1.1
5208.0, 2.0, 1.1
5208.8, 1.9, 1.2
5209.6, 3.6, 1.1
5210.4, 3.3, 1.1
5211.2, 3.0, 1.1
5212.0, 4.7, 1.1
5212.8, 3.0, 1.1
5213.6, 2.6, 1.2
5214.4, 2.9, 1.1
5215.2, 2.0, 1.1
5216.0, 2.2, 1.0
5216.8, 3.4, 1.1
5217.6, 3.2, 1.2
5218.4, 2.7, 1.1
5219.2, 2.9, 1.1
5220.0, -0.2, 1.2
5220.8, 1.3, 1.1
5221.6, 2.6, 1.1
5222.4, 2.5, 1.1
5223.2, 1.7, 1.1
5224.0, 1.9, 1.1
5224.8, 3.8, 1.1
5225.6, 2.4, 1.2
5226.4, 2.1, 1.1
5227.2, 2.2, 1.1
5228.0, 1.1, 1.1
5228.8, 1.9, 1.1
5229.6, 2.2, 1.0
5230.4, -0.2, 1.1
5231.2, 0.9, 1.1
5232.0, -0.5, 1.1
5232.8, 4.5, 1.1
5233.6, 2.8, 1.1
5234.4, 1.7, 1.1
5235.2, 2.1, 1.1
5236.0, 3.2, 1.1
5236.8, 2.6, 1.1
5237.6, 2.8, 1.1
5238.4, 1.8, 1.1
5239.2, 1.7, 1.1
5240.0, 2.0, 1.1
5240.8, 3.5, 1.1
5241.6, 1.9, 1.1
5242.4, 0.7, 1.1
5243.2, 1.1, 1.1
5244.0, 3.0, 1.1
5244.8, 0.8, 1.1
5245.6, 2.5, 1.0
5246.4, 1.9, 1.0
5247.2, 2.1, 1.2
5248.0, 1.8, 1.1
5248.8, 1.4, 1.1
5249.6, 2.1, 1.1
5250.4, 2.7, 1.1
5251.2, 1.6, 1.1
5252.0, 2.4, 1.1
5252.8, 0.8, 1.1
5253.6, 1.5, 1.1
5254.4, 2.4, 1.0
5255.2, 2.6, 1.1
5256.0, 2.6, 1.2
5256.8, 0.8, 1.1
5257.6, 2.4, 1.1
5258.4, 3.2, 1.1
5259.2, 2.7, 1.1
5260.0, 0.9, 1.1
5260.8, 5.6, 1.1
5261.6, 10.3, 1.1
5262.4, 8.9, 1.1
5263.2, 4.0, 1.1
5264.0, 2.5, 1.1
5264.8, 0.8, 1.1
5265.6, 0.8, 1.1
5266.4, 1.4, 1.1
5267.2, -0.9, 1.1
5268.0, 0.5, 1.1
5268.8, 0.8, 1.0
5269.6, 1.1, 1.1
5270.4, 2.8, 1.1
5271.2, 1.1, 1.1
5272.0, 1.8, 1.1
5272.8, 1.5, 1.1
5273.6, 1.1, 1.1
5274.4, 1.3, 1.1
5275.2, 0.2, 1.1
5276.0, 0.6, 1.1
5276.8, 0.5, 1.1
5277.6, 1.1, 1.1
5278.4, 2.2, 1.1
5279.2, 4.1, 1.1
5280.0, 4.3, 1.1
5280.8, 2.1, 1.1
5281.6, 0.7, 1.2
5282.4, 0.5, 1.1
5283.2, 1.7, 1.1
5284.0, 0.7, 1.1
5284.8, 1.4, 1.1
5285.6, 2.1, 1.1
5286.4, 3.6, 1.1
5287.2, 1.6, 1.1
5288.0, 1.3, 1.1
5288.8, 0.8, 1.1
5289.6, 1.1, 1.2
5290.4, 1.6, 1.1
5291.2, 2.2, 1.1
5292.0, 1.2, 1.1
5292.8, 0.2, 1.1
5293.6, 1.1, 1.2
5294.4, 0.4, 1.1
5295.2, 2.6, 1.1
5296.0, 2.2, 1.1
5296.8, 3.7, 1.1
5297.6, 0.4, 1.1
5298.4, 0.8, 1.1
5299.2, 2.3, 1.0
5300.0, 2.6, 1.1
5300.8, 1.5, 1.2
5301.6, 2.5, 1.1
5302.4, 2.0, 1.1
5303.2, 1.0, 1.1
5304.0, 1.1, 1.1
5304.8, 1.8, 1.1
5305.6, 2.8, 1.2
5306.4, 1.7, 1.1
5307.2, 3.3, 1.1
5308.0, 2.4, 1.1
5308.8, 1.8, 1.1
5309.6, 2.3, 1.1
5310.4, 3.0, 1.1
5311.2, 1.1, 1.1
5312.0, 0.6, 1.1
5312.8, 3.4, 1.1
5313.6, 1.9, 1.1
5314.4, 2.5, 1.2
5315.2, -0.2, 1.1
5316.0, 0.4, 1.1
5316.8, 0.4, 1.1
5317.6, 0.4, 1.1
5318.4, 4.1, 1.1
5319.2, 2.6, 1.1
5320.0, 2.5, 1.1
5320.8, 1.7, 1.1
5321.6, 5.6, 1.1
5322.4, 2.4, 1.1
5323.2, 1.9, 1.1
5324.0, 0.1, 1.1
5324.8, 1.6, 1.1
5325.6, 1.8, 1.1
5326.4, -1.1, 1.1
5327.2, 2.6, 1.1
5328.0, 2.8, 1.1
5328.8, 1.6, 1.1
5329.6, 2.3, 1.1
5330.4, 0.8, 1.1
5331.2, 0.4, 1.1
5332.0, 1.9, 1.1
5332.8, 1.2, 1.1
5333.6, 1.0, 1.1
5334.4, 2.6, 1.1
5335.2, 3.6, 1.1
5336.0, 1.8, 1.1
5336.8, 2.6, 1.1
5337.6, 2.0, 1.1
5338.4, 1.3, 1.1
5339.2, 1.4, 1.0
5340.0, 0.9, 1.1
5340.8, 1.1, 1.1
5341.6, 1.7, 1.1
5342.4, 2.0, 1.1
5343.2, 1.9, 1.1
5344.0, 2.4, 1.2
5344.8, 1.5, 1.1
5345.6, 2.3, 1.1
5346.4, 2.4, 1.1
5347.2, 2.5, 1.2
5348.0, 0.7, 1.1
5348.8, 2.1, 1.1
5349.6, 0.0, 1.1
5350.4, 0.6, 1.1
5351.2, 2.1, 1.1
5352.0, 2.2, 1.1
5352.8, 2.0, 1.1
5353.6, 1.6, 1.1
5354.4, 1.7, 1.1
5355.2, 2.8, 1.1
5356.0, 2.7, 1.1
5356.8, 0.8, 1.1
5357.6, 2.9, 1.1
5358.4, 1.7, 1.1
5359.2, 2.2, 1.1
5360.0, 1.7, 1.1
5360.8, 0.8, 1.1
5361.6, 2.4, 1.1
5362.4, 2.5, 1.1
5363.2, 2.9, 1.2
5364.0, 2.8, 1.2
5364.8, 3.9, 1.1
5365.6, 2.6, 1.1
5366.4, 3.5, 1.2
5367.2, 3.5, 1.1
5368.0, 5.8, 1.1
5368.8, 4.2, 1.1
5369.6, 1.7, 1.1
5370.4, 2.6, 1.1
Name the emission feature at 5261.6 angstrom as Hbeta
